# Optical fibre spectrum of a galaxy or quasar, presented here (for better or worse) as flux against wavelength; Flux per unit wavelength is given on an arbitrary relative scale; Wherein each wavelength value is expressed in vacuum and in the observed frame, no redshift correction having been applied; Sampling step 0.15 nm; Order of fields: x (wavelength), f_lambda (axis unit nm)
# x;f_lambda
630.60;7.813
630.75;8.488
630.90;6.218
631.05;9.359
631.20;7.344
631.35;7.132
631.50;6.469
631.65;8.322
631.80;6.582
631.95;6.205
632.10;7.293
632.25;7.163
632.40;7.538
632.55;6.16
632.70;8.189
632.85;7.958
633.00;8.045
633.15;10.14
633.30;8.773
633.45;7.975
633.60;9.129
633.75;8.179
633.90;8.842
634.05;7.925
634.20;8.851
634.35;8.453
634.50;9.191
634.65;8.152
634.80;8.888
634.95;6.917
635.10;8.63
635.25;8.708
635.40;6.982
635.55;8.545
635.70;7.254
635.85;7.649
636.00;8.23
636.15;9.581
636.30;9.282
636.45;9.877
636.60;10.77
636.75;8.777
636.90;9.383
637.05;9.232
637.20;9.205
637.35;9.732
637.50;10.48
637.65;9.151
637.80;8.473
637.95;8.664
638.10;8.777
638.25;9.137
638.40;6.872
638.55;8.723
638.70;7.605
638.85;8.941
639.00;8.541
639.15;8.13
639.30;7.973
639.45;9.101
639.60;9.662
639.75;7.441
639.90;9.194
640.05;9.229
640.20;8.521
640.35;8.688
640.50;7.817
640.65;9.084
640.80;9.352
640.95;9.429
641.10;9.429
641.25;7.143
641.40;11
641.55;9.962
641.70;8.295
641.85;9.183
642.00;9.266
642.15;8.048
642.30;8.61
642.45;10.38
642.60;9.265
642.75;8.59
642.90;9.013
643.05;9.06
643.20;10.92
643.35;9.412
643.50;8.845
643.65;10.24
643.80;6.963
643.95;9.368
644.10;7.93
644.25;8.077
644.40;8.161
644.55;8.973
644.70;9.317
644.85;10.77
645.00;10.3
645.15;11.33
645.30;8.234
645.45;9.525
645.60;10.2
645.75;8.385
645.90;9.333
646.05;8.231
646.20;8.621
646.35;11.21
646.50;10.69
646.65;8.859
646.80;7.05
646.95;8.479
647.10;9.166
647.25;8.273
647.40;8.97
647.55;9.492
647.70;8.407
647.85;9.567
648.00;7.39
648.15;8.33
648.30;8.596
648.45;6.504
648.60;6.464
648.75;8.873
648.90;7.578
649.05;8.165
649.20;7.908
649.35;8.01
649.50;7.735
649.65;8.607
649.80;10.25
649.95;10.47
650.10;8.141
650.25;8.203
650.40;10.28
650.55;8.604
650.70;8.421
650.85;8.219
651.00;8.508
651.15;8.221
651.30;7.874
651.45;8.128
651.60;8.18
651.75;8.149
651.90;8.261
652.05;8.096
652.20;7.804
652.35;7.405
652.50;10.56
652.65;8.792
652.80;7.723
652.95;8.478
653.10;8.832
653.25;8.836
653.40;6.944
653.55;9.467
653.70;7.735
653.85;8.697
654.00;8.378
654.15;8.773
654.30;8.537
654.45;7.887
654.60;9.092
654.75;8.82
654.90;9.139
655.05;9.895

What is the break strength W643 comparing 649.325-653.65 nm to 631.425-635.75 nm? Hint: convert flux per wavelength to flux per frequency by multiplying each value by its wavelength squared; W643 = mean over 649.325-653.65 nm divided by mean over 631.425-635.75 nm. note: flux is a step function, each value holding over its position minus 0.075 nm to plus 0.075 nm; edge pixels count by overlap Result 1.1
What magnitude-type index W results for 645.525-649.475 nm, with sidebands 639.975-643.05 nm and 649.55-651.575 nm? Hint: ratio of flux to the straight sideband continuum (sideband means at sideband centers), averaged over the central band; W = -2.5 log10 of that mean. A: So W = 0.03 mag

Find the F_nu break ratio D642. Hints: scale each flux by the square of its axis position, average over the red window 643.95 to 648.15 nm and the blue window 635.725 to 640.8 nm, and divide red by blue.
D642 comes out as 1.05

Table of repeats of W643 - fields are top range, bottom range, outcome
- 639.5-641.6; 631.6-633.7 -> 1.18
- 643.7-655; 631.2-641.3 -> 1.07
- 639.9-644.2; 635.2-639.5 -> 1.05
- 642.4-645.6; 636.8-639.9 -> 1.08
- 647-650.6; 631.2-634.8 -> 1.12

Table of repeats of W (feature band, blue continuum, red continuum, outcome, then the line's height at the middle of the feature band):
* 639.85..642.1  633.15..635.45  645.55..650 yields -0.060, 8.54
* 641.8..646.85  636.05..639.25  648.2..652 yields -0.068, 8.64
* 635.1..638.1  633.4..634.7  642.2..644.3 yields -0.031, 8.68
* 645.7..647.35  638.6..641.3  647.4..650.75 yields -0.053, 8.52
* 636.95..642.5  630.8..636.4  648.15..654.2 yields -0.094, 8.14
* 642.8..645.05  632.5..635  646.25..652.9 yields -0.083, 8.46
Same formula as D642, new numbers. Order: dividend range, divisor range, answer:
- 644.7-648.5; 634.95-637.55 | 1.05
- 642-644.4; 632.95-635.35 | 1.08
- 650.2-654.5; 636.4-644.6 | 0.98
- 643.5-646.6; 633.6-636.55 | 1.13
